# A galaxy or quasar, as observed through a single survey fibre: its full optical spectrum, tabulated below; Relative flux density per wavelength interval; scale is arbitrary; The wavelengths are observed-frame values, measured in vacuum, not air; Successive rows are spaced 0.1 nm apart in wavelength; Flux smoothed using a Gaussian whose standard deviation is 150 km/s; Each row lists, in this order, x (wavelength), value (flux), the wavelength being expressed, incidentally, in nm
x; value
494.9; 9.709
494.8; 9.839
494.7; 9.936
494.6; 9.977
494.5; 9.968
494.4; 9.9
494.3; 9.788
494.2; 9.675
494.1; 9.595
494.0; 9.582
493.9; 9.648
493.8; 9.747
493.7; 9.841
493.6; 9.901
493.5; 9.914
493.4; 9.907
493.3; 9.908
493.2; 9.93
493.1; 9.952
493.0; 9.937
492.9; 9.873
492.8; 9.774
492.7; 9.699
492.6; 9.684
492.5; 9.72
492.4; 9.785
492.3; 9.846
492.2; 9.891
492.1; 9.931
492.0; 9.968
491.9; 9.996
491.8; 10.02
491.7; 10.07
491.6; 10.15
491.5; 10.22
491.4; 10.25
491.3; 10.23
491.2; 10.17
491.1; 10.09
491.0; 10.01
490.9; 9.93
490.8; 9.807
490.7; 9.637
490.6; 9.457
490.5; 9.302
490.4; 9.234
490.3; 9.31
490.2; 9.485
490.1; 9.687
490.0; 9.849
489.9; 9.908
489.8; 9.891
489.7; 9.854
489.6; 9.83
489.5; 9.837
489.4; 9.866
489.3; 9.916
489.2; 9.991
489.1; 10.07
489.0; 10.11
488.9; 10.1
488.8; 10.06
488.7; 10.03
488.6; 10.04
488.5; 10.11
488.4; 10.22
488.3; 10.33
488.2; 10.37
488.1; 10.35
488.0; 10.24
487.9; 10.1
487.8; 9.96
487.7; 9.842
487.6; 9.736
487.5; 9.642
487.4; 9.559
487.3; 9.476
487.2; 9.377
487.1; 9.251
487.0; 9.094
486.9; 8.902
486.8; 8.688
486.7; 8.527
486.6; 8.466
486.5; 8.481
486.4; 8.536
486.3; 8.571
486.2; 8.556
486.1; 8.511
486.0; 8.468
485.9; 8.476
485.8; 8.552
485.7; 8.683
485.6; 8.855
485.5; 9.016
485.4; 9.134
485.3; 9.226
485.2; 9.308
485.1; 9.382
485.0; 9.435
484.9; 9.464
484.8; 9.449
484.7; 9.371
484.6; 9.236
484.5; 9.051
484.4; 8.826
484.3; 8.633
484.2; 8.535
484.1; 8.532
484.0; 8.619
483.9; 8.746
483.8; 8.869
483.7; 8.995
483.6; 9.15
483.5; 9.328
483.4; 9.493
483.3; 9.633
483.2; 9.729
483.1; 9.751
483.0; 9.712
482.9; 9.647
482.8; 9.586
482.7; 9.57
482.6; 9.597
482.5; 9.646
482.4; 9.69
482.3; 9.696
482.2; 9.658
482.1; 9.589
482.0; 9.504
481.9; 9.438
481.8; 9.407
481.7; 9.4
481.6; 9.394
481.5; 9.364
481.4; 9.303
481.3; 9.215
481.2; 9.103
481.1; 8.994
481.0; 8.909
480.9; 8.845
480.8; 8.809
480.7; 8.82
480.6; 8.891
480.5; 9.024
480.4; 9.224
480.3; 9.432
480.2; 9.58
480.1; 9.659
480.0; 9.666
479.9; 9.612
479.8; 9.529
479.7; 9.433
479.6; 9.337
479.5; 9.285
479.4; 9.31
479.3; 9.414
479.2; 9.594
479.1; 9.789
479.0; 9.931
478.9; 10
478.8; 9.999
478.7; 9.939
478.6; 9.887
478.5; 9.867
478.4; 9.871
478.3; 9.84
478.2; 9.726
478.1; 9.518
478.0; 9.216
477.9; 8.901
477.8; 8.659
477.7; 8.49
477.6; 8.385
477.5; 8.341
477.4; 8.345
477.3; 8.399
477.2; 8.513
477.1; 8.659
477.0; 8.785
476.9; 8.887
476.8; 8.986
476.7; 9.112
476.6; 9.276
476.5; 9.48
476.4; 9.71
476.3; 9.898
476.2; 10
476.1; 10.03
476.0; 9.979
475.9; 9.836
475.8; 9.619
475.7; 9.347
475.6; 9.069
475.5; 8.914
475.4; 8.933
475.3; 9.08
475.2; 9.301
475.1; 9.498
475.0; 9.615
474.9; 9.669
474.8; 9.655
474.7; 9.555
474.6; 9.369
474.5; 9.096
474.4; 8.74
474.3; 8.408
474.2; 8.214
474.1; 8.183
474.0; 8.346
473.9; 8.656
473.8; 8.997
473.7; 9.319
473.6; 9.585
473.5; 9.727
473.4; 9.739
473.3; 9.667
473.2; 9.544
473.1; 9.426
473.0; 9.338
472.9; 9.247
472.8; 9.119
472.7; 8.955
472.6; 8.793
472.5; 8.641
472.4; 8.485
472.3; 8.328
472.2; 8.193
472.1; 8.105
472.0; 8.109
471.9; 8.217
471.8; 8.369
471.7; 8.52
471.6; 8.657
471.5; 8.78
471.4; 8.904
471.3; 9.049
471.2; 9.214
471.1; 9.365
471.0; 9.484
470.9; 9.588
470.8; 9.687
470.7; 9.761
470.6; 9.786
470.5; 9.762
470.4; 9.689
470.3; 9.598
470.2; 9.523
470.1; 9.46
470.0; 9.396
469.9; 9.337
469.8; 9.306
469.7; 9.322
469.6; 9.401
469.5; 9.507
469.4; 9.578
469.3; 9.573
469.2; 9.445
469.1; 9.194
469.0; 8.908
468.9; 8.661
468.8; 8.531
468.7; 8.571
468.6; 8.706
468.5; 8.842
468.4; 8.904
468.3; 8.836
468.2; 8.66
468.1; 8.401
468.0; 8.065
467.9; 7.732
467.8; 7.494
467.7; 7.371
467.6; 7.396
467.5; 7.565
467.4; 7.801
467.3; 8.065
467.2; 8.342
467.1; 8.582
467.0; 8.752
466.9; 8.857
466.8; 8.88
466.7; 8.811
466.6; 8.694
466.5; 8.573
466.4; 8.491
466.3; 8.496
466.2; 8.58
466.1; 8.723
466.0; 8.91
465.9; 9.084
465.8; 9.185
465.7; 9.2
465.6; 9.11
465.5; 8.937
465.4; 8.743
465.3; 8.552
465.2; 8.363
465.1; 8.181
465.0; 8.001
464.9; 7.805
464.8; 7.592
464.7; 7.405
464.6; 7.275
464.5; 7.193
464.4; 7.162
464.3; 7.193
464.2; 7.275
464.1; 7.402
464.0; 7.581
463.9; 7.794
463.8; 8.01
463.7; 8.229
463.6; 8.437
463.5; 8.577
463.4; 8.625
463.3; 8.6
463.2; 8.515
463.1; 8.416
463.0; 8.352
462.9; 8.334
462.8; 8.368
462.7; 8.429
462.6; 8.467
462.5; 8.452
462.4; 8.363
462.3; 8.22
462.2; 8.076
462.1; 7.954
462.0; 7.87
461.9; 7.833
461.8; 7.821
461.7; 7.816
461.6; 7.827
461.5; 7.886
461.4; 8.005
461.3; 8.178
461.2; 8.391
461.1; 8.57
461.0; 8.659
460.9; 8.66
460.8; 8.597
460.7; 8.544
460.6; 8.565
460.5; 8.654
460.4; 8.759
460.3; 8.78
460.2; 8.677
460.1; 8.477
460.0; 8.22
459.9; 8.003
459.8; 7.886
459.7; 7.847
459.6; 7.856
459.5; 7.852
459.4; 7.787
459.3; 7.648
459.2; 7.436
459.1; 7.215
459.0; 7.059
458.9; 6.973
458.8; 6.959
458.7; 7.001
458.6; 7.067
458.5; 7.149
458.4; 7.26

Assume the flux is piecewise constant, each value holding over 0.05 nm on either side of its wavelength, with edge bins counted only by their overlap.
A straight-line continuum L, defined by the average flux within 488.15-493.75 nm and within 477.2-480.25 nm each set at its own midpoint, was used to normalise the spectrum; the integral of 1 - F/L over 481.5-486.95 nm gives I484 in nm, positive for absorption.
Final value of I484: 0.27 nm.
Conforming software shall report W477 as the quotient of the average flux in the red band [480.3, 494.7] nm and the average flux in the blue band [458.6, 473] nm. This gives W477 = 1.1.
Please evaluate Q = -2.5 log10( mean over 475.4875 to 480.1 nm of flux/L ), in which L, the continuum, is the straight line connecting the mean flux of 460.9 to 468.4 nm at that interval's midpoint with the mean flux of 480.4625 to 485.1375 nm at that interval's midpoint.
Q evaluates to -0.05 mag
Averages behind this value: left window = 8.23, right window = 9.26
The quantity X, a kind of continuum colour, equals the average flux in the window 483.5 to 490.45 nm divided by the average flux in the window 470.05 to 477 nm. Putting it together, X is 1.02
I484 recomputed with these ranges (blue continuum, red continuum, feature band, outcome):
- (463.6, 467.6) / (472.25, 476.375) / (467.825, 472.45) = -0.13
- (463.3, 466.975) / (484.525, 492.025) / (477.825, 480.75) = -0.15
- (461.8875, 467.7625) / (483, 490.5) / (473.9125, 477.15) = -0.16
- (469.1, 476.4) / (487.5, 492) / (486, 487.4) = 0.14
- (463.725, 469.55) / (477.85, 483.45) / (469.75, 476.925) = -0.23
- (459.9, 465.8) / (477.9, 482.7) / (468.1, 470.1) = -0.10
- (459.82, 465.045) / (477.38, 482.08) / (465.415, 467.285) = -0.08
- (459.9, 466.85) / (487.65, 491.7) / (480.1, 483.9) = 0.05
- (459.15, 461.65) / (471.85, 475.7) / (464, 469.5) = 0.14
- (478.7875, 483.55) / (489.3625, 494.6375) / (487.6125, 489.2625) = -0.07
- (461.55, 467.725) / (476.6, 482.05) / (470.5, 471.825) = -0.08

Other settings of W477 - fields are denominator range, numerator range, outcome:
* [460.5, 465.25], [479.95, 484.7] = 1.15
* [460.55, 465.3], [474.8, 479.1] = 1.15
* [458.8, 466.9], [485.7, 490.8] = 1.16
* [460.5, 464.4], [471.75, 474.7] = 1.09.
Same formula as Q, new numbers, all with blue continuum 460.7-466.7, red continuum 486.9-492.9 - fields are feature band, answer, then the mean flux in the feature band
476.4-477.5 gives 0.02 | 8.86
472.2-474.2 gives -0.02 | 9.01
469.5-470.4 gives -0.10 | 9.44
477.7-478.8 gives -0.04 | 9.52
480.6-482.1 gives 0.02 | 9.18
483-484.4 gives 0.05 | 9.09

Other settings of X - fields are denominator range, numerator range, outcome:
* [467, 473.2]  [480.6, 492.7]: 1.07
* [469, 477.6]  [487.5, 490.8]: 1.08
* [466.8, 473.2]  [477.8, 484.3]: 1.06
